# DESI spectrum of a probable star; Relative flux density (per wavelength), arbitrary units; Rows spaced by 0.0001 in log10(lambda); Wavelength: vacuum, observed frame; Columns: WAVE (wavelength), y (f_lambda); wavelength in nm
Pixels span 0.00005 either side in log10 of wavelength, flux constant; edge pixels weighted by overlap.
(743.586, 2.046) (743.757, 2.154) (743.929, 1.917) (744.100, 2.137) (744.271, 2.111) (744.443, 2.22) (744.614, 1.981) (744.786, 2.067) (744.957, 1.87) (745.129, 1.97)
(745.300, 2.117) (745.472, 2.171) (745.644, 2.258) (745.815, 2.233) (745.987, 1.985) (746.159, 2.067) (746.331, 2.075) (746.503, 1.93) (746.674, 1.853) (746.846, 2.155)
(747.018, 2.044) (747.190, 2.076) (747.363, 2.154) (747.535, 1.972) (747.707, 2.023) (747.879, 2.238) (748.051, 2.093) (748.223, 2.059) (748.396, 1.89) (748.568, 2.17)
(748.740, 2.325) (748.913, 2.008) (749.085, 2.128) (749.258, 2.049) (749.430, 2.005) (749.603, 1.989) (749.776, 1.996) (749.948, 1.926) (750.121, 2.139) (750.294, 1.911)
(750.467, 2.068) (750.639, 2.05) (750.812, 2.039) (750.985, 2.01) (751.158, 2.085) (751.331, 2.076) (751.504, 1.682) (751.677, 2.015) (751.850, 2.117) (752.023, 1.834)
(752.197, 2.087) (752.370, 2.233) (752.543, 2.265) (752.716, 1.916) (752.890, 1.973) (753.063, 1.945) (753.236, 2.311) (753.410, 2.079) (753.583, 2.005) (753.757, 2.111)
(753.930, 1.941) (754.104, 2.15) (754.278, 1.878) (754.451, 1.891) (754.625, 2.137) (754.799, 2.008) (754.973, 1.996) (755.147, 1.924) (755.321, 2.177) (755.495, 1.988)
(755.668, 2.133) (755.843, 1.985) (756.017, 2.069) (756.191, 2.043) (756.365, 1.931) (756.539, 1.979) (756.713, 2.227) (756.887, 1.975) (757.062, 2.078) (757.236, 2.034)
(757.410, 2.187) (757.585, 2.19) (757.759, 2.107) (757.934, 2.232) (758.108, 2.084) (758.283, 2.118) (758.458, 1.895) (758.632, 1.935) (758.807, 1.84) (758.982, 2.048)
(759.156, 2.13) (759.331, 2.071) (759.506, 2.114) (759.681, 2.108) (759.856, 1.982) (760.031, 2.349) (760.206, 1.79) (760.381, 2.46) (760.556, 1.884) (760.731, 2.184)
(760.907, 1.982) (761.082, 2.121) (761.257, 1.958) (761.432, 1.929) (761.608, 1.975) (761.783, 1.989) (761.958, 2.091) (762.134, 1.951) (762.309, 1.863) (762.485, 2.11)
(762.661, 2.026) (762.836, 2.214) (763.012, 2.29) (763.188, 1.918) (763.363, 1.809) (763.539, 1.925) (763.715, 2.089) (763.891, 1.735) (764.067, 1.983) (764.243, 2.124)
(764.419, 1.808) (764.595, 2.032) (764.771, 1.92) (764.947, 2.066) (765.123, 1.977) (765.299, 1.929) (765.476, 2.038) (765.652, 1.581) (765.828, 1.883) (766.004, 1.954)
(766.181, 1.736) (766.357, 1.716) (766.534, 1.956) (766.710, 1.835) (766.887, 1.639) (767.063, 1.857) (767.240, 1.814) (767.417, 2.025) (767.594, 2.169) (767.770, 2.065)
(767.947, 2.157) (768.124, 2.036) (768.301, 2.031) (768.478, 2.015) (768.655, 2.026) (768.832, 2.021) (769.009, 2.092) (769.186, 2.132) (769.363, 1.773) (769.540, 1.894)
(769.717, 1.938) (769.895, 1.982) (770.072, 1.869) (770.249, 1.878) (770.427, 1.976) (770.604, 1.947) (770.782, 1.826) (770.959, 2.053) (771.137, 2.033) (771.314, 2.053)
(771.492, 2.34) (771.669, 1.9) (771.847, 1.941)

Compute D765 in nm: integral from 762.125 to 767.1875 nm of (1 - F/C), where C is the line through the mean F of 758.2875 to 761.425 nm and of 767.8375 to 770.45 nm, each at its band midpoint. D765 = 0.22 nm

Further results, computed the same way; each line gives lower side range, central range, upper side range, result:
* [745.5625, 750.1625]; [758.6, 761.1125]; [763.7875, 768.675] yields -0.114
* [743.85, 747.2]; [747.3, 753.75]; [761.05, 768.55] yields -0.048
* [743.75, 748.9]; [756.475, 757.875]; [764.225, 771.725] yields -0.061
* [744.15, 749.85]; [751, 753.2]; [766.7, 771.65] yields 0.026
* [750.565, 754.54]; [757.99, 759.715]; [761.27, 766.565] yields -0.042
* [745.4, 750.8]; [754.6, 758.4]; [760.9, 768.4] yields -0.111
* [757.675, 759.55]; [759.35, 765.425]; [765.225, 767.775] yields -0.170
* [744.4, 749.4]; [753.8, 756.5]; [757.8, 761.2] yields 0.069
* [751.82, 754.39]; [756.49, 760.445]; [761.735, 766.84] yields -0.159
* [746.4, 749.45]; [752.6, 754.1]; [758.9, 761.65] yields 0.016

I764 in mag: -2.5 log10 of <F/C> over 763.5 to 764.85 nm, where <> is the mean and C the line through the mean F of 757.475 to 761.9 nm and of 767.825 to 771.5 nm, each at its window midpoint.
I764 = 0.043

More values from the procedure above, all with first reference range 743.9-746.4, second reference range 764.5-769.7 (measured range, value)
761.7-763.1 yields -0.05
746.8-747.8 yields 0.00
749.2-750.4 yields 0.03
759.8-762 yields -0.04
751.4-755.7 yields 0.00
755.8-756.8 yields -0.02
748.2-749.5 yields -0.01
